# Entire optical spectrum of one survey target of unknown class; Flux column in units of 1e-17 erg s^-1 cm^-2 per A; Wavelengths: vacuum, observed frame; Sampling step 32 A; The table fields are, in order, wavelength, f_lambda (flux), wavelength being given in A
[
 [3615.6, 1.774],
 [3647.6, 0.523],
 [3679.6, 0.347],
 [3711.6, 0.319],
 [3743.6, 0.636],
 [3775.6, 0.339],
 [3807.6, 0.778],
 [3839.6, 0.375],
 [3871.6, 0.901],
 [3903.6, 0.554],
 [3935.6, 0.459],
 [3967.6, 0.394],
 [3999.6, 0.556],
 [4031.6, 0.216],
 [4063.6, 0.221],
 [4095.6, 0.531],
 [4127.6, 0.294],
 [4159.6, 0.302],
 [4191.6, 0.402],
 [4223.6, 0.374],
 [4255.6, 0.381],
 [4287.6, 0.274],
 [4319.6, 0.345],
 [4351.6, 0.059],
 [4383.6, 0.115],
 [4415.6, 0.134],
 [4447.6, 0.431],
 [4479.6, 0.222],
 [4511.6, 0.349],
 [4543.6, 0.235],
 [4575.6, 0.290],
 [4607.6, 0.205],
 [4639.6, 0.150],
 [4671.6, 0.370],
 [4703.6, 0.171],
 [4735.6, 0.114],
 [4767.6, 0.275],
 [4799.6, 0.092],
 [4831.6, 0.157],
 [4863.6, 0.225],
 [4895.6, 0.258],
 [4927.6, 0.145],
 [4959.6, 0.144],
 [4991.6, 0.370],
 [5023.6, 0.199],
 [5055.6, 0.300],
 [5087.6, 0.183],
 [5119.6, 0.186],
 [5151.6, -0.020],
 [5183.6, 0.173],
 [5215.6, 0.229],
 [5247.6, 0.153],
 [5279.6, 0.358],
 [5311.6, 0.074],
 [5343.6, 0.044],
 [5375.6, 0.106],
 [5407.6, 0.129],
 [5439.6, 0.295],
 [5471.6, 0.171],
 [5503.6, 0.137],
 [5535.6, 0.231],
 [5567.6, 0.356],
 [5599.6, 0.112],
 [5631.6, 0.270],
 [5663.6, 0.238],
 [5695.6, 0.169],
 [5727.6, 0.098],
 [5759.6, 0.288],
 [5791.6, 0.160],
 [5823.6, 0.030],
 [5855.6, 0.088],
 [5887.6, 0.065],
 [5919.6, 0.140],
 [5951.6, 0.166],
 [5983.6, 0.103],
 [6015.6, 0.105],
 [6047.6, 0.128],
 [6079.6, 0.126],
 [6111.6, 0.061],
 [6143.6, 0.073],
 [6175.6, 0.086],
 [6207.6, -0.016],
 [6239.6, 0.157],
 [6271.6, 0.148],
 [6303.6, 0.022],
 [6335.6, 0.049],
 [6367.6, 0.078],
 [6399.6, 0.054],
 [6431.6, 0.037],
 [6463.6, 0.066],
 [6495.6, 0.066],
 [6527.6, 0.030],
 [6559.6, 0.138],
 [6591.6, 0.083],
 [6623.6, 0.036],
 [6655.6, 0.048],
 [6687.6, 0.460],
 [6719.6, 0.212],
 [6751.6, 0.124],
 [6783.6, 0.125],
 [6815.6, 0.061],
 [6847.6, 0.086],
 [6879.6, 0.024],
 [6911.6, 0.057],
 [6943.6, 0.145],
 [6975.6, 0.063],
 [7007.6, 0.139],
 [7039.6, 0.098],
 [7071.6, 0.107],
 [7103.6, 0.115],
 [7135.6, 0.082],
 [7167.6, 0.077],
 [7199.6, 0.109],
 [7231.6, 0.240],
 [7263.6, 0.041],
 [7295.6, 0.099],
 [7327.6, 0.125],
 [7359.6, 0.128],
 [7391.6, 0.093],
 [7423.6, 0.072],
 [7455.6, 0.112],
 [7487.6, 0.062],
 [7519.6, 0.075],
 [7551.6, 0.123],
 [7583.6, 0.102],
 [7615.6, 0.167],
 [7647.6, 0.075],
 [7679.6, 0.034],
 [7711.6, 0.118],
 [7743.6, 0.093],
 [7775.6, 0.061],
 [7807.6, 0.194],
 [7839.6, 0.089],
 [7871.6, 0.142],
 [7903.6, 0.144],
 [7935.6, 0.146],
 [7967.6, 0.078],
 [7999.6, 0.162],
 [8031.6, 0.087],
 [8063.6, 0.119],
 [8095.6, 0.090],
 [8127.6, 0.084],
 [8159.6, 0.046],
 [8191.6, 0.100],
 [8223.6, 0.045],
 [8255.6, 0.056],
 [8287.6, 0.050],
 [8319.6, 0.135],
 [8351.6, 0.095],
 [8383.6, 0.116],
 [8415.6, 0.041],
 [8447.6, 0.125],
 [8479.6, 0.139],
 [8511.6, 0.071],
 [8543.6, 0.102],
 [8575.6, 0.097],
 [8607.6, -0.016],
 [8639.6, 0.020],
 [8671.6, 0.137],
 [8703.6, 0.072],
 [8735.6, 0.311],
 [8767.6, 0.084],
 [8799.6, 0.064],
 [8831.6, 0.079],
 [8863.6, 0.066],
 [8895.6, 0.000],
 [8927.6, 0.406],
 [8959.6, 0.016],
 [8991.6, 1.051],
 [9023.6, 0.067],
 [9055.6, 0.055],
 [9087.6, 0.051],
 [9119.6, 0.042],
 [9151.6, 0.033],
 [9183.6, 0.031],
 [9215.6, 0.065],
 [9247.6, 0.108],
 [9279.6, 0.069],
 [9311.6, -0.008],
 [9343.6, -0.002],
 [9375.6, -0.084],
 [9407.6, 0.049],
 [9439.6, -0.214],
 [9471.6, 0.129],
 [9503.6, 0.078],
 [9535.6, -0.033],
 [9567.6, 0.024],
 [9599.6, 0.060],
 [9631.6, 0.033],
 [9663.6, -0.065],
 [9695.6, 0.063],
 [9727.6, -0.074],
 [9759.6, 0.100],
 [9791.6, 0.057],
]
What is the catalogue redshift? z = 0.797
